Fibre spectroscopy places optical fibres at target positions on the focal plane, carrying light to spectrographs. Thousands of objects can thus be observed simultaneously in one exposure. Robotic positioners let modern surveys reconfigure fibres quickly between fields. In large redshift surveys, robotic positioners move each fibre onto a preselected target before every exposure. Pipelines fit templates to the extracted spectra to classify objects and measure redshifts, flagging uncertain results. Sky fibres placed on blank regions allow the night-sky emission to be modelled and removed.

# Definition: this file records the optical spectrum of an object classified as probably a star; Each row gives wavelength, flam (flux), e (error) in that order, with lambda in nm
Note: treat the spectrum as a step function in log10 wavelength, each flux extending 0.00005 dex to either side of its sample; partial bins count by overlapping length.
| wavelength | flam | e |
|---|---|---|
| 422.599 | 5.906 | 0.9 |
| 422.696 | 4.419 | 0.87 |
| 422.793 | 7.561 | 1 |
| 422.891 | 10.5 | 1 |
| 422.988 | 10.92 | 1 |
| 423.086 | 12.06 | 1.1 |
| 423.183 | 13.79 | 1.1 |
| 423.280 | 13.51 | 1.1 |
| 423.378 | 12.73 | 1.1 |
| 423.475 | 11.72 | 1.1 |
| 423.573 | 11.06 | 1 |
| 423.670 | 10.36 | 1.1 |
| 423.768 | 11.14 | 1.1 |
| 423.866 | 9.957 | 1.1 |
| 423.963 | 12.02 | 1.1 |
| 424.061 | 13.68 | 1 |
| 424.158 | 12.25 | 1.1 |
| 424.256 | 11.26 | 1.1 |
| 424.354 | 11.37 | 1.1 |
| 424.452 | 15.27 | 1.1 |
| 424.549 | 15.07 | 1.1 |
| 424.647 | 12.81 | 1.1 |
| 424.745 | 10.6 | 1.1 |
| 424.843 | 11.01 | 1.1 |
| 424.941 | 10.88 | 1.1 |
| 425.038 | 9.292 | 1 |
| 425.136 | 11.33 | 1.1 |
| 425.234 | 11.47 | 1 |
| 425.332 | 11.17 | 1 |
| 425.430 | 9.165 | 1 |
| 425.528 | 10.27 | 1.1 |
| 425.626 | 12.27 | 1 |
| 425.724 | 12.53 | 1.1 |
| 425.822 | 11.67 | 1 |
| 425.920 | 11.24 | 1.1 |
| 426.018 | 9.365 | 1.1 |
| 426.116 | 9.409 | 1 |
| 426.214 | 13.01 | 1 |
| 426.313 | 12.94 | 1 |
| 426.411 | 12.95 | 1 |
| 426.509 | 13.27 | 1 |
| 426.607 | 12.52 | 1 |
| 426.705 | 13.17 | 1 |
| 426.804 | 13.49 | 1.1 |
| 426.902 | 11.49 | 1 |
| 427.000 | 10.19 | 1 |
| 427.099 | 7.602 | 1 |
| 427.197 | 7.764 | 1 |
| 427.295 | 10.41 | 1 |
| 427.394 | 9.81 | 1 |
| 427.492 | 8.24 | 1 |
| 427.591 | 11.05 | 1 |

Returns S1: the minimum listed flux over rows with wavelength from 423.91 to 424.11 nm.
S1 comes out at 12.02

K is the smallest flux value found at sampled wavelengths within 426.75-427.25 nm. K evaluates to 7.602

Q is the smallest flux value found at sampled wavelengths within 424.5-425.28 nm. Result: 9.292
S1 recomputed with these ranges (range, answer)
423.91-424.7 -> 11.26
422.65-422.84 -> 4.419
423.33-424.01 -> 9.957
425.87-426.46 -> 9.365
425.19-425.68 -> 9.165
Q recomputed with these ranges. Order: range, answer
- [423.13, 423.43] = 12.73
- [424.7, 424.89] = 10.6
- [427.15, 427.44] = 7.764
